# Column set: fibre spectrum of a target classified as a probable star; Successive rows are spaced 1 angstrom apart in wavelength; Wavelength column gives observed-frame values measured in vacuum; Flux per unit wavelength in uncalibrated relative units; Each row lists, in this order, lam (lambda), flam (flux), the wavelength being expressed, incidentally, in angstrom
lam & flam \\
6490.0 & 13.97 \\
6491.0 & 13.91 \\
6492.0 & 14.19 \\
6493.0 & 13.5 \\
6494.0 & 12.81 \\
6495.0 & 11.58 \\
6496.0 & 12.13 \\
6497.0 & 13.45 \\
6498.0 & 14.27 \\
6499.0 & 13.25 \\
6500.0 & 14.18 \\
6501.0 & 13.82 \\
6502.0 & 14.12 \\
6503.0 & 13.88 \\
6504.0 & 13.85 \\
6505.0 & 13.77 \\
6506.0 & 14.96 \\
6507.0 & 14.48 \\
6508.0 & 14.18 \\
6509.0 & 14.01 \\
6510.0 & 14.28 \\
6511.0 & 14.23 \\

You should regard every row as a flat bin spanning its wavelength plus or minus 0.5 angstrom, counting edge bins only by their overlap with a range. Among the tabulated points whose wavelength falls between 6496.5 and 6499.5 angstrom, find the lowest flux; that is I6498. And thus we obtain 13.25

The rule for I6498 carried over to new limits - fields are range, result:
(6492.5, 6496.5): 11.58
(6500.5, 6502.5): 13.82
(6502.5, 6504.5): 13.85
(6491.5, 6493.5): 13.5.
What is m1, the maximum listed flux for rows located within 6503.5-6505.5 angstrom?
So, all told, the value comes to 13.85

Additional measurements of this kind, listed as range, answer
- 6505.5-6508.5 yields 14.96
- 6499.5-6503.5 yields 14.18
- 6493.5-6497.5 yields 13.45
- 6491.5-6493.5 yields 14.19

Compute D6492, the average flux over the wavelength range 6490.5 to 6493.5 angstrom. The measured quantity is 13.9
